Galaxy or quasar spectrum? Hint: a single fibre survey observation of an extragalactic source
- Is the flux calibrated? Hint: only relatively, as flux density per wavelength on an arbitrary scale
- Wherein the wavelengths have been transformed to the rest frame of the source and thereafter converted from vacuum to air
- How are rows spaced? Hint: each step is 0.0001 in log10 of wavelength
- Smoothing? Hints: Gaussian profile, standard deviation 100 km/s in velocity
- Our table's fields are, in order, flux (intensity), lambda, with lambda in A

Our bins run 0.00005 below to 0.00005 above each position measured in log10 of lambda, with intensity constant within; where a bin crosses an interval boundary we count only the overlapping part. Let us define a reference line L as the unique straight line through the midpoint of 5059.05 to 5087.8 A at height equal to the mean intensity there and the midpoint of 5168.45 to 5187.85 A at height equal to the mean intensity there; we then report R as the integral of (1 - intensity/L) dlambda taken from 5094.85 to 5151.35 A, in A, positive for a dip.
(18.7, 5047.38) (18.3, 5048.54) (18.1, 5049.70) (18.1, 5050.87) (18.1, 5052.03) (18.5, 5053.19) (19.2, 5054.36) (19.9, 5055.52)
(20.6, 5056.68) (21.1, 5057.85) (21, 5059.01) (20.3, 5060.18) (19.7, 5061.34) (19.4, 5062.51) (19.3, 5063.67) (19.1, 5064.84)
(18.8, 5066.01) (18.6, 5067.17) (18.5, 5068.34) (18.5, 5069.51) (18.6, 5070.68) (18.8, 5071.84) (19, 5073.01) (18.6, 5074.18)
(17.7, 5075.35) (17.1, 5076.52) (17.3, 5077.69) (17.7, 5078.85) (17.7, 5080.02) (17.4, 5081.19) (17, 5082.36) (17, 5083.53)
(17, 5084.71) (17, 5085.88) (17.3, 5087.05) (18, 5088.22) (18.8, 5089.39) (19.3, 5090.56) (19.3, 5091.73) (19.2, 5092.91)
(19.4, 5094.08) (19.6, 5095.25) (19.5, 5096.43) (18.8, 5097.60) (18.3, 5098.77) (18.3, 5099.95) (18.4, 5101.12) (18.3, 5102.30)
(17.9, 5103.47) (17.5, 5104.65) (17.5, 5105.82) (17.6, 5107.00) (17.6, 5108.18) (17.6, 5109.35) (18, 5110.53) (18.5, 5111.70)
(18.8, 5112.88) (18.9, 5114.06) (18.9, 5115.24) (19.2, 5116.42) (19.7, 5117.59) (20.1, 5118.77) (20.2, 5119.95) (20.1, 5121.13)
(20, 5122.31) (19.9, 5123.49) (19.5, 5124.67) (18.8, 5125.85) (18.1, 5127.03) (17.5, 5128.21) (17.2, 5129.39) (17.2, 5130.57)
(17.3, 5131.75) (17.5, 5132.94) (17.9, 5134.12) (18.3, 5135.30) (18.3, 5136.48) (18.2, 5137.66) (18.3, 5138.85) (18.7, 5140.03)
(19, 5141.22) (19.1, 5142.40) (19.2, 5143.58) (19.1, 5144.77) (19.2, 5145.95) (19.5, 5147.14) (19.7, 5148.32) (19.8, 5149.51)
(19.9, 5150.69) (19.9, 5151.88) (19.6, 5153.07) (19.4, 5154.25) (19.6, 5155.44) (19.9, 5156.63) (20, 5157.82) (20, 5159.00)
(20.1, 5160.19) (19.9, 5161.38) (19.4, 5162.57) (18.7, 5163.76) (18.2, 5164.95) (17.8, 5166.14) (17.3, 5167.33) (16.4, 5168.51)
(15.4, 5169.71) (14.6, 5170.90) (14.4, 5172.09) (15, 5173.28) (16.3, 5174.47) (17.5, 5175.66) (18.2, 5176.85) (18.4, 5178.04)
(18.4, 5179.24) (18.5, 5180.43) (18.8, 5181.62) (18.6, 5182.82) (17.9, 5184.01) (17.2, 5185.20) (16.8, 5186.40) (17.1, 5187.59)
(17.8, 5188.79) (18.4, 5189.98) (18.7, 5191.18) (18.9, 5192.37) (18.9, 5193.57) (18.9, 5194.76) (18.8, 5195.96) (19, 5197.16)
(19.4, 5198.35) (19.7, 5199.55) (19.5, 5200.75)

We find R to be -3.2 A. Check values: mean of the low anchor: 18.3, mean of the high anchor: 17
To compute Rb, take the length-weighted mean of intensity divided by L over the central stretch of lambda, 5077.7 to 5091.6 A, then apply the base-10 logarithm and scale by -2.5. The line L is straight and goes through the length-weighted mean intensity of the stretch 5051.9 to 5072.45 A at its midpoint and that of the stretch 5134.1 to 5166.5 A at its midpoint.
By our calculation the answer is 0.09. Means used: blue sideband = 19.4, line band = 17.7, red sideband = 19.2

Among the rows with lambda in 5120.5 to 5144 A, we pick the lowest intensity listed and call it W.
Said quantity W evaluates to 17.2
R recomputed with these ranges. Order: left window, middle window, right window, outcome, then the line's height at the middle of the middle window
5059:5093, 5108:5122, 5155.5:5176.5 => -0.7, 18.1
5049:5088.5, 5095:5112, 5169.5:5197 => 0.1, 18.2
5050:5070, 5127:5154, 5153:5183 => -0.4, 18.4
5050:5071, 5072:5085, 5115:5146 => 1.0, 19.1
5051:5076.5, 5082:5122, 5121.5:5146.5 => 0.6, 18.8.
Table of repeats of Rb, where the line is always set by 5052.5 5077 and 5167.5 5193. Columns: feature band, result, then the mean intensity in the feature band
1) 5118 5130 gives -0.054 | 19.1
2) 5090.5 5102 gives -0.018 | 19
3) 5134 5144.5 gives -0.038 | 18.6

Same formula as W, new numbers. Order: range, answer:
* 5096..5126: 17.5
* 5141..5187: 14.4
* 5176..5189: 16.8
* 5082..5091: 17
